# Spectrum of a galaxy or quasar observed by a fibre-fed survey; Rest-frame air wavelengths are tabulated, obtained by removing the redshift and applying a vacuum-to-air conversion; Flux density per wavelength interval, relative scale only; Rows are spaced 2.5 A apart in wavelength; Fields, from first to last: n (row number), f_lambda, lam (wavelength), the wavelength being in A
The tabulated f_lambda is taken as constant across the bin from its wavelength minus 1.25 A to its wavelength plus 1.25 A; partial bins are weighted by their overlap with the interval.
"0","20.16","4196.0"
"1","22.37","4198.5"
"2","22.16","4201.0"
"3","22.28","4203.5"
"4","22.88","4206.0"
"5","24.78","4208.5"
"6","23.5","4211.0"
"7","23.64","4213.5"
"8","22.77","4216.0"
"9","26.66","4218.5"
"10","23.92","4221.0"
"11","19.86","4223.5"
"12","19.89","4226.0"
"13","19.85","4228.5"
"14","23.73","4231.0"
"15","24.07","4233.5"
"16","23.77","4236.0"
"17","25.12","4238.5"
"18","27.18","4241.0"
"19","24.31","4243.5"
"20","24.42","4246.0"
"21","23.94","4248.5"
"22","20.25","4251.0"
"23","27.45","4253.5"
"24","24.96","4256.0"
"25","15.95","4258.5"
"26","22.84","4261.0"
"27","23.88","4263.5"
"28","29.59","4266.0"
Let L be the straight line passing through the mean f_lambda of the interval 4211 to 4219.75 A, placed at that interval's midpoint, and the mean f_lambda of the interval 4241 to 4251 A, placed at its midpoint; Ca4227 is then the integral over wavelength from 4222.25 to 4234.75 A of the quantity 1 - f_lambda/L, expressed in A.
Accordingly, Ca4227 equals 1.4 A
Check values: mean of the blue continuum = 24.2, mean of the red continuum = 24.1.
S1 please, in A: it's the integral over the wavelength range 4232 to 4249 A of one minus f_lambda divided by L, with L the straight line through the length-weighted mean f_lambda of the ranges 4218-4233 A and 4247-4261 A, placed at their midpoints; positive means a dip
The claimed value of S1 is -1.8 A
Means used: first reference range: 22.2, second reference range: 22.6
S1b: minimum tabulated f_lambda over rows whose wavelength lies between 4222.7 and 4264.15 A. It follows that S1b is 15.95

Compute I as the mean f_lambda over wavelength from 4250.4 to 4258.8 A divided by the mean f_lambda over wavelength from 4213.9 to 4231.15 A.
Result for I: 1.03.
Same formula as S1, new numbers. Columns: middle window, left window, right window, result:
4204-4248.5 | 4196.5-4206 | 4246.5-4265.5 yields -1.9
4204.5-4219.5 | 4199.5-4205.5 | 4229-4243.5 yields -0.7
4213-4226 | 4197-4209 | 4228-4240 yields 0.1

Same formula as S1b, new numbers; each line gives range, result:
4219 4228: 19.86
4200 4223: 22.16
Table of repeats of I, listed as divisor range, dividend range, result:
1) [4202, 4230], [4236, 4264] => 1.04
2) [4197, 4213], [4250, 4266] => 1.01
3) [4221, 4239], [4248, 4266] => 1.04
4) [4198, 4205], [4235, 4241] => 1.12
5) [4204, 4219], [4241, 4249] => 1.04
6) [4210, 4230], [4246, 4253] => 1.03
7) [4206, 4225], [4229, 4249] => 1.04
